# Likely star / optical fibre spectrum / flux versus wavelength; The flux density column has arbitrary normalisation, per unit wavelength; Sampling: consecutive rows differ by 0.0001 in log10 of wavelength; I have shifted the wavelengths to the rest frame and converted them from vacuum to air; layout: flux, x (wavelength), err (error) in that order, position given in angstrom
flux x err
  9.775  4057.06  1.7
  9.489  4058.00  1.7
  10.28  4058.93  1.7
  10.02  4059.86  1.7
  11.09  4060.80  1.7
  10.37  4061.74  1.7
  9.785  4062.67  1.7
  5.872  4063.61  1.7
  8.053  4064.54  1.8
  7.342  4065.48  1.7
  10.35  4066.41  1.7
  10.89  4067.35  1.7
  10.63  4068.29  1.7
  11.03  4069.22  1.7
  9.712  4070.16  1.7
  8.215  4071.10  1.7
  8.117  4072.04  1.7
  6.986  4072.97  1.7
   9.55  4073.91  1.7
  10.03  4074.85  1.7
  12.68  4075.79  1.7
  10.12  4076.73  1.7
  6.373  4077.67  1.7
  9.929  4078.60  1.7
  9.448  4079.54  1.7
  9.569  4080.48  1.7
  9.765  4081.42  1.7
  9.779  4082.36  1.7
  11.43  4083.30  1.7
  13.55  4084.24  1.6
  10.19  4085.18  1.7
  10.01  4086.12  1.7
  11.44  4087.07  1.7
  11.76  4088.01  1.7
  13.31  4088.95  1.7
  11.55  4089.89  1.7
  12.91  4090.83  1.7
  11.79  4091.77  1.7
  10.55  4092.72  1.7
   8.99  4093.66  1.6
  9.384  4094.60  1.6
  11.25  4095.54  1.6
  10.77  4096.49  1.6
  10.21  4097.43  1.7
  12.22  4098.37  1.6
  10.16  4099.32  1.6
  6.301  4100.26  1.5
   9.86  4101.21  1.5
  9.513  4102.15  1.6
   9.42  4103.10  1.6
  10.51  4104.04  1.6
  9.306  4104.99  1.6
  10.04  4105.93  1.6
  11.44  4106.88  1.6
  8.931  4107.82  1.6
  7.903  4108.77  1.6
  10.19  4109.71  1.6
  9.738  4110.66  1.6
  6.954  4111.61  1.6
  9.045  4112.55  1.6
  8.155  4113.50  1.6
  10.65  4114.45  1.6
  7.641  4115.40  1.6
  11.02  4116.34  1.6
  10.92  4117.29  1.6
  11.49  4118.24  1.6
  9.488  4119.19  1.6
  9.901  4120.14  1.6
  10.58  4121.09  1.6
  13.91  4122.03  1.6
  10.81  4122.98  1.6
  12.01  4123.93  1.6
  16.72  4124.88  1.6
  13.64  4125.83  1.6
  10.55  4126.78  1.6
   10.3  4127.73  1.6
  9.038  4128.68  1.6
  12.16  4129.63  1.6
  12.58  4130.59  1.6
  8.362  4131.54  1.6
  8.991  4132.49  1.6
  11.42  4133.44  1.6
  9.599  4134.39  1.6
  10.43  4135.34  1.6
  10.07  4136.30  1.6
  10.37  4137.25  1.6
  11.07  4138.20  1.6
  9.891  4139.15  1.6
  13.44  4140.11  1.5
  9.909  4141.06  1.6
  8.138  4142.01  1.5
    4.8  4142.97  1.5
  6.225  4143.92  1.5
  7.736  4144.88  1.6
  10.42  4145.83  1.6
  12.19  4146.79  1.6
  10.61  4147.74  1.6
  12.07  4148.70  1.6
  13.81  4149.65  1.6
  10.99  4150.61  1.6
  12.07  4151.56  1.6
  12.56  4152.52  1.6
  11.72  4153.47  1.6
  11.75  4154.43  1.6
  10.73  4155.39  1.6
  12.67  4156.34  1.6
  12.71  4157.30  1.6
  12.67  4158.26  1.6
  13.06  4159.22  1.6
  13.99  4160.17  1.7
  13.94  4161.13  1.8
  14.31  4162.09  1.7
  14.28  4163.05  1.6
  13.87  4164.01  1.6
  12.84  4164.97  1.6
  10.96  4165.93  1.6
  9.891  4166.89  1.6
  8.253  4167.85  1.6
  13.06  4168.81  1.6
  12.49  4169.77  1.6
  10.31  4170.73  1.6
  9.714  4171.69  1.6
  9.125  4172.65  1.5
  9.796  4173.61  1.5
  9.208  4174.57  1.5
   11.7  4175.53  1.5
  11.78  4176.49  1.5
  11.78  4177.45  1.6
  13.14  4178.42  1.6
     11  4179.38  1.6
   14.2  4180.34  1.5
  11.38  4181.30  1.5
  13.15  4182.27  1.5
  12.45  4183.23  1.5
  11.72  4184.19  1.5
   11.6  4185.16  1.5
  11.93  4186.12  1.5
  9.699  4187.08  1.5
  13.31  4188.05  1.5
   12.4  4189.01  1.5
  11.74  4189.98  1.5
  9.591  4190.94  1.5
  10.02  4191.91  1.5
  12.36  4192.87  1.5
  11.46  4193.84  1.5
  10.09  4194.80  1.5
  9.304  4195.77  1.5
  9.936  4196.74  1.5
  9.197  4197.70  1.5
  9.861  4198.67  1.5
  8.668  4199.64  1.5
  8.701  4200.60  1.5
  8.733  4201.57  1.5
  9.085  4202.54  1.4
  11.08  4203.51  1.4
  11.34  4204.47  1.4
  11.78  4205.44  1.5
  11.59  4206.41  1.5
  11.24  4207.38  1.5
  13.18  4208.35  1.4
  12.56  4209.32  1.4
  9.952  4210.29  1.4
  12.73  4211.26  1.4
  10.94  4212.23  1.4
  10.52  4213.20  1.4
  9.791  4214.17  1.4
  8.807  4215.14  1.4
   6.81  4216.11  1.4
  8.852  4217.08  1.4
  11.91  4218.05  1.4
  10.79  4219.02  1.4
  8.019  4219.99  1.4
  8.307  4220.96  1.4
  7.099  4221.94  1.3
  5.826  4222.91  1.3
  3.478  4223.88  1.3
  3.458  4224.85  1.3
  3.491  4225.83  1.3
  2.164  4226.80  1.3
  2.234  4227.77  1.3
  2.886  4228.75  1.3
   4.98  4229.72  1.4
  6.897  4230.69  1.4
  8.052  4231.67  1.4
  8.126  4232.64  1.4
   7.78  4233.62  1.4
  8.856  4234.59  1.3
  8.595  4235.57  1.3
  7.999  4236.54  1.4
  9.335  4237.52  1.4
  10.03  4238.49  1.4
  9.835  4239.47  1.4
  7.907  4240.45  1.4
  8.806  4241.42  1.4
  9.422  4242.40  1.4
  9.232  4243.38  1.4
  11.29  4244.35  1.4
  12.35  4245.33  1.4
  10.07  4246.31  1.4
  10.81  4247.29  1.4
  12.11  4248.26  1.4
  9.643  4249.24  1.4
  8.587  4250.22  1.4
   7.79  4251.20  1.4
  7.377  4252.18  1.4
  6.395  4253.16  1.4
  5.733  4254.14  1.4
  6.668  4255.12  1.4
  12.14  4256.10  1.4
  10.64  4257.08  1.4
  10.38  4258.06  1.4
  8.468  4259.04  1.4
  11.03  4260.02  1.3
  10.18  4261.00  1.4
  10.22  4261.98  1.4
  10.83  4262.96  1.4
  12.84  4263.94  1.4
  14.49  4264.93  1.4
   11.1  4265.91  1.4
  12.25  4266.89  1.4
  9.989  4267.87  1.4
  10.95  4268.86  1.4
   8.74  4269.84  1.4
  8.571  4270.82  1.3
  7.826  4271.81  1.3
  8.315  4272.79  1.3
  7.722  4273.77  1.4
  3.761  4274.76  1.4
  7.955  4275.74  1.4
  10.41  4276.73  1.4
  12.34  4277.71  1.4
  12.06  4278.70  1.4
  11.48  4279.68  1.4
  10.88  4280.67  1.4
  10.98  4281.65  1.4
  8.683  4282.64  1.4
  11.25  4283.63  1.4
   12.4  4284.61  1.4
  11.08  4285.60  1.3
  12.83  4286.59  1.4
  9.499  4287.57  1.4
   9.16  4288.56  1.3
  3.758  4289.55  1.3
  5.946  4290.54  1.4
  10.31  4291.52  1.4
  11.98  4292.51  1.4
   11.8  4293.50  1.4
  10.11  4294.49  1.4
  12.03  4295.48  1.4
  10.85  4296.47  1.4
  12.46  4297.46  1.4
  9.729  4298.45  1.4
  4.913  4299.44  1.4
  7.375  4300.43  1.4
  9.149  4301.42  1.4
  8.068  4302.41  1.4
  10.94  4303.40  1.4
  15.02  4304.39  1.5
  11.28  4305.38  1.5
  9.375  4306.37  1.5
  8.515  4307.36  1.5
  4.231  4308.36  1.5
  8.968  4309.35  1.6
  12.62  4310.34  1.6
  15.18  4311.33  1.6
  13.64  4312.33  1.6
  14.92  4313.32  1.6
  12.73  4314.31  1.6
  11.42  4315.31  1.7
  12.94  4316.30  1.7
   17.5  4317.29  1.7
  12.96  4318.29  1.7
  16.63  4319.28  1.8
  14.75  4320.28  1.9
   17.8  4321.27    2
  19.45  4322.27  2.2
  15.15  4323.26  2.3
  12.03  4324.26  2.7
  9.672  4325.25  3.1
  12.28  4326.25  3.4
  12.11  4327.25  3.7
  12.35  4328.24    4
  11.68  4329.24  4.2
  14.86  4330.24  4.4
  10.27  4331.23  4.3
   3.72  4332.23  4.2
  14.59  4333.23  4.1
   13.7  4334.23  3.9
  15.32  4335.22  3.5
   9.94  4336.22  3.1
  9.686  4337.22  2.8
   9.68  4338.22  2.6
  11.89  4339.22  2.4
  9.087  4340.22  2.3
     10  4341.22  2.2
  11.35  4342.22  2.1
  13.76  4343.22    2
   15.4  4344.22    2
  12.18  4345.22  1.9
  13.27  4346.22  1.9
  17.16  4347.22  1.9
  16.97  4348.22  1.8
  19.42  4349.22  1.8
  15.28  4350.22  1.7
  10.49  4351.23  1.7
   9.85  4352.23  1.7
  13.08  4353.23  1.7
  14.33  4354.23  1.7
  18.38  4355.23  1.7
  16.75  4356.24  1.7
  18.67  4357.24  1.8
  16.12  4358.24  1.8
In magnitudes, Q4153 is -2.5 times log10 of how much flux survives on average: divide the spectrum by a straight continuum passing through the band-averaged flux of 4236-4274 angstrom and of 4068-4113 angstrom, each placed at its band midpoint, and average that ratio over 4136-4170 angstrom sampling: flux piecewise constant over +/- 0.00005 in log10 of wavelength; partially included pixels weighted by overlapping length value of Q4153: -0.15 mag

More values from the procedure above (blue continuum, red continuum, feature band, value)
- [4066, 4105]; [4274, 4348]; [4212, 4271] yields 0.26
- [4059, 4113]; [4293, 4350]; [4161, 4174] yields -0.08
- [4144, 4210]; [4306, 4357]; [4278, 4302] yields 0.24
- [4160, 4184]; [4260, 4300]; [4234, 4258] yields 0.15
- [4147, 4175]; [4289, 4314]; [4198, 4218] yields 0.10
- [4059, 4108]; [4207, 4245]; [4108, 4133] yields -0.10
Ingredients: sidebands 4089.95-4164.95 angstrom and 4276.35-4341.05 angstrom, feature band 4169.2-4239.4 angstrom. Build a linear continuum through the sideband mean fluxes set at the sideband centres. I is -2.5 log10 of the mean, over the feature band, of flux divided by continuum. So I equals 0.15 mag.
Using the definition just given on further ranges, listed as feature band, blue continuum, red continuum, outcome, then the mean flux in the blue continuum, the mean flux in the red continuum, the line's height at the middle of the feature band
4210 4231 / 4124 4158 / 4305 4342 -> 0.50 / 10.9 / 12.2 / 11.5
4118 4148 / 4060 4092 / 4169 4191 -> 0.03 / 10.1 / 11.5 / 10.9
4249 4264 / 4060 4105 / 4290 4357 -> 0.26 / 10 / 12.3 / 11.7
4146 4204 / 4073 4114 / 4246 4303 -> -0.15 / 10.1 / 9.74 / 9.94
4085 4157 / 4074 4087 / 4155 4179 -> 0.05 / 10.2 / 11.9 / 11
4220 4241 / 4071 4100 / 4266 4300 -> 0.45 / 10.4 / 9.81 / 9.96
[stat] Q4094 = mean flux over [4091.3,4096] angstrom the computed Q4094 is 10.4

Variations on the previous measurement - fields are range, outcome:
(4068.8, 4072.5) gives 9.23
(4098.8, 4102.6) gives 8.98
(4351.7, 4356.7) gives 14.4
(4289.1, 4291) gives 4.85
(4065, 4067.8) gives 9.51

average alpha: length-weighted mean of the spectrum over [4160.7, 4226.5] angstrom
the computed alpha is 10.5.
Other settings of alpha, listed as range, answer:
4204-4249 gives 8.75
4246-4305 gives 9.85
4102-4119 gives 9.6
